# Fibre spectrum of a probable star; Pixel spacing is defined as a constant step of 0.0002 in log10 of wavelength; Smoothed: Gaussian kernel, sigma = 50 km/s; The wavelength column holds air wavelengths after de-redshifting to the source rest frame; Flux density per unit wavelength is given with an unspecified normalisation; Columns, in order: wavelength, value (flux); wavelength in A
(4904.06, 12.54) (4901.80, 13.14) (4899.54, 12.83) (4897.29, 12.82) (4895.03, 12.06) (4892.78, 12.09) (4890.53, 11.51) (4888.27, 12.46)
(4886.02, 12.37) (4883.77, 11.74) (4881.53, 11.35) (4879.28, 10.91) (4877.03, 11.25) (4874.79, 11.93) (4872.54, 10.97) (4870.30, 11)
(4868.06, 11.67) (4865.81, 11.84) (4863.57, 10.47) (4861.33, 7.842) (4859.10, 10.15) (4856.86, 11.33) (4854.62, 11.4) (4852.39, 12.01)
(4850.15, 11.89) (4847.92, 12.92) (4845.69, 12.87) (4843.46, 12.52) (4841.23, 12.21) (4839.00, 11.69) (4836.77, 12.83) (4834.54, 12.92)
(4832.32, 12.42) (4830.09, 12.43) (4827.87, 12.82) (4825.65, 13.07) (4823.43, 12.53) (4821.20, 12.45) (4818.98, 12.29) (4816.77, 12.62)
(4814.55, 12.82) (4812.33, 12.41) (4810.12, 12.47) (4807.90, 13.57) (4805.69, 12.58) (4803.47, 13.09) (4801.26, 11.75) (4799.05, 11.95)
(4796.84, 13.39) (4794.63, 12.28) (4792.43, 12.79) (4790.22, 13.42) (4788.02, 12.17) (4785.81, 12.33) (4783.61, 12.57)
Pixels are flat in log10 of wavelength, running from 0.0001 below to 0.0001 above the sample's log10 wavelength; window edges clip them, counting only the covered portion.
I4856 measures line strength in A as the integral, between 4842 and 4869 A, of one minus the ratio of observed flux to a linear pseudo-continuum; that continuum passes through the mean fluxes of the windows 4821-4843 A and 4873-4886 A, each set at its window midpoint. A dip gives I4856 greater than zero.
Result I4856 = 1.4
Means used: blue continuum 12.5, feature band 11.4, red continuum 11.5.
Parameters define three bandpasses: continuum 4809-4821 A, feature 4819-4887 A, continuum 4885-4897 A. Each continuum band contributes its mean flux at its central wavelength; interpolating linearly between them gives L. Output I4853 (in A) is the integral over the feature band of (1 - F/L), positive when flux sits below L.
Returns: 3.0 A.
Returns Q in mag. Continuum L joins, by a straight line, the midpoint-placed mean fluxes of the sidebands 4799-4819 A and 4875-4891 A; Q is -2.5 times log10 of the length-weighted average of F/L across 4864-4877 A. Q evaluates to 0.04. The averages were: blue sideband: 12.6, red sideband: 11.7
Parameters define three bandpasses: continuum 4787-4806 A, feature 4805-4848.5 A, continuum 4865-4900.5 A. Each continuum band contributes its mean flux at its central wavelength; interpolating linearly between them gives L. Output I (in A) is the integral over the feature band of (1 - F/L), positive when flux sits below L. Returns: -1.05 A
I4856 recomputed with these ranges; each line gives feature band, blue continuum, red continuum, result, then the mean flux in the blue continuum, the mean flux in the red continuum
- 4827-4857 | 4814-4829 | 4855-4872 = -1.7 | 12.7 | 10.7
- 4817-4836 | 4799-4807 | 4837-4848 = -0.3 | 12.4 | 12.4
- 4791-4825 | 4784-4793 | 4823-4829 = 0.4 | 12.7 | 12.9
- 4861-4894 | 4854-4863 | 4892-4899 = -0.3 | 10.1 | 12.4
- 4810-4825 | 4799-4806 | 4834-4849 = -0.1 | 12.4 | 12.5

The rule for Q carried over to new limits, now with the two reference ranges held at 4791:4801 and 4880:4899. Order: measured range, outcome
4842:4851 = -0.024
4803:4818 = -0.025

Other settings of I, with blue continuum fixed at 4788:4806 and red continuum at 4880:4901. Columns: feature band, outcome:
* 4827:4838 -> -0.2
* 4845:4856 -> 0.2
